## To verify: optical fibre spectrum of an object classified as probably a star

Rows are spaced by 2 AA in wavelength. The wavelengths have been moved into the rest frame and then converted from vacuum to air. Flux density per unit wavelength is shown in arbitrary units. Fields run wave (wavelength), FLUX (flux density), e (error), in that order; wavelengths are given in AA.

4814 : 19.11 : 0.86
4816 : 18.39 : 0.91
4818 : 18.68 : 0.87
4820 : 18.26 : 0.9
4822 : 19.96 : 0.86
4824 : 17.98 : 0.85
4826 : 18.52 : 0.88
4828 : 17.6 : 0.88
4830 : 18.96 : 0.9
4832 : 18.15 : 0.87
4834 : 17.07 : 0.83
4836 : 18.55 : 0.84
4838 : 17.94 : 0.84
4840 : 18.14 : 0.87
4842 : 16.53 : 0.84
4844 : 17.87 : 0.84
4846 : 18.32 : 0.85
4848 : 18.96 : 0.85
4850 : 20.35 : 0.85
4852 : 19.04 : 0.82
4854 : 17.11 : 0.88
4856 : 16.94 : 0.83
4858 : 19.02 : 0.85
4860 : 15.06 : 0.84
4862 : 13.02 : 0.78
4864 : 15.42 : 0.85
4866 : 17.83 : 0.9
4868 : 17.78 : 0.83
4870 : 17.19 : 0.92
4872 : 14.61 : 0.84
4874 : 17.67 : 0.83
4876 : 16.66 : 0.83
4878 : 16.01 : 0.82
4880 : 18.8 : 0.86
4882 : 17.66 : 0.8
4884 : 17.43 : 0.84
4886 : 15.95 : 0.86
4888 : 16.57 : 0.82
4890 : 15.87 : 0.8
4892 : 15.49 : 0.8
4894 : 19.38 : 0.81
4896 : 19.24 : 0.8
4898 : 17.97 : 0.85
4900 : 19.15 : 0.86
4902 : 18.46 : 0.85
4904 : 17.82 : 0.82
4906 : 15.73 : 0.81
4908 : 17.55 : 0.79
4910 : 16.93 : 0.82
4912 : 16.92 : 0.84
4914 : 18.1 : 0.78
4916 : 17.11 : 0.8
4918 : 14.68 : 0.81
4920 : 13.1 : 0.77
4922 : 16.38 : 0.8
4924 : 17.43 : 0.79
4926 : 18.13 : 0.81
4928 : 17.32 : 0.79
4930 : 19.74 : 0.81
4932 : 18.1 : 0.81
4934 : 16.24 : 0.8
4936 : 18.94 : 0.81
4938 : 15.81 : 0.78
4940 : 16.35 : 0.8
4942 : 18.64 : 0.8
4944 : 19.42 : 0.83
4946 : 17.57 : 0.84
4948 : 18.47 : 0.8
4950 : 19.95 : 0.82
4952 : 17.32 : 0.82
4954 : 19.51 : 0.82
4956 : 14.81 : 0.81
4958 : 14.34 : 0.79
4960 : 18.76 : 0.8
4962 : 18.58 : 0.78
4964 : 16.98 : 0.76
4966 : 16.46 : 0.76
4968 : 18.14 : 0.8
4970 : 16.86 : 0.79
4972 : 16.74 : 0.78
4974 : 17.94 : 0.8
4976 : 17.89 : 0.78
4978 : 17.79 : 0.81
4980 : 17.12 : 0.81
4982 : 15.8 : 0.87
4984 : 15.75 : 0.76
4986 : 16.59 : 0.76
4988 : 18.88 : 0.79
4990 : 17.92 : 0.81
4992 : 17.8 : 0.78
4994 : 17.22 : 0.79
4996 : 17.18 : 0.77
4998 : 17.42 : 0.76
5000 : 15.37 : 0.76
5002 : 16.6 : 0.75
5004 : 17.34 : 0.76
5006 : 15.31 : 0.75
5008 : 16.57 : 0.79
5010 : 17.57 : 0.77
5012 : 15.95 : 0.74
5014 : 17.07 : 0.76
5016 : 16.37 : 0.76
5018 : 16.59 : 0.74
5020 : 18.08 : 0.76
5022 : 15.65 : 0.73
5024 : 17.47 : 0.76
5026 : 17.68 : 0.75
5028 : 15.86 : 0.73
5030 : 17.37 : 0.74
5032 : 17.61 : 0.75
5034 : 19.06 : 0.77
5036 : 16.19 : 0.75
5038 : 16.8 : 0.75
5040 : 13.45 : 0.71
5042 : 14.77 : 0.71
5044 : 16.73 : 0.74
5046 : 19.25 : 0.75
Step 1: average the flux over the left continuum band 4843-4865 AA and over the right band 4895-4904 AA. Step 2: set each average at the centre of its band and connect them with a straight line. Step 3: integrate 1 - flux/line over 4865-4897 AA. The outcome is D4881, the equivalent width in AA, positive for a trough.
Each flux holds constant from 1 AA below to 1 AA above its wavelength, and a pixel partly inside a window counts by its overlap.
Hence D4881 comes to 1.7 AA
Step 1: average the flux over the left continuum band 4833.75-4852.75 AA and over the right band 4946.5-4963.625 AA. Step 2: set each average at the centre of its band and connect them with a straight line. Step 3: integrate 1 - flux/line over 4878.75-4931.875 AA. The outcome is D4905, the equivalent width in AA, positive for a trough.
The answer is 2.0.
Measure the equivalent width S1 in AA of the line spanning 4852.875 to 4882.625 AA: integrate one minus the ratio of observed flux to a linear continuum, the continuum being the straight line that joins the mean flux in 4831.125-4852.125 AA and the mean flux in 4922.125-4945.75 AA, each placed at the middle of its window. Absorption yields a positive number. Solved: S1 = 2.3 AA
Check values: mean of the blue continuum 18.2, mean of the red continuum 17.8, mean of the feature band 16.7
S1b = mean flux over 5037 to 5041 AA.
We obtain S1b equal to 15.1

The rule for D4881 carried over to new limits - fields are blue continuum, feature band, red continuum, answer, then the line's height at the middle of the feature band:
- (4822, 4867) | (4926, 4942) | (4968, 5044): -0.34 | 17.2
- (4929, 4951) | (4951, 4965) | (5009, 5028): 0.51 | 17.8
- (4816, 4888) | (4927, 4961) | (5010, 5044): -1.26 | 17.1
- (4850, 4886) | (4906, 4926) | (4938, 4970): 0.93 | 17.3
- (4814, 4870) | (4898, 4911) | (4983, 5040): -0.10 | 17.5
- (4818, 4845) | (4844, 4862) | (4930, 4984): 0.22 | 18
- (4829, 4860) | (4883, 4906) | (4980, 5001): 0.29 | 17.7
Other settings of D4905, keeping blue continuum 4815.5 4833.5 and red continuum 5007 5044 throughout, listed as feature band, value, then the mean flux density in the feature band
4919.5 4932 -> 0.21 AA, 17.3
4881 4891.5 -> 0.75 AA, 16.6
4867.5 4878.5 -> 0.85 AA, 16.6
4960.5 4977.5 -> -0.32 AA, 17.5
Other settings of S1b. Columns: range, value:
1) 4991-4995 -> 17.5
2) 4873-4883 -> 17.4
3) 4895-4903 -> 18.7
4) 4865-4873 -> 16.9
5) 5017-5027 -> 17.1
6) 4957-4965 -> 17.2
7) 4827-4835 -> 17.9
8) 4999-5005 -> 16.4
